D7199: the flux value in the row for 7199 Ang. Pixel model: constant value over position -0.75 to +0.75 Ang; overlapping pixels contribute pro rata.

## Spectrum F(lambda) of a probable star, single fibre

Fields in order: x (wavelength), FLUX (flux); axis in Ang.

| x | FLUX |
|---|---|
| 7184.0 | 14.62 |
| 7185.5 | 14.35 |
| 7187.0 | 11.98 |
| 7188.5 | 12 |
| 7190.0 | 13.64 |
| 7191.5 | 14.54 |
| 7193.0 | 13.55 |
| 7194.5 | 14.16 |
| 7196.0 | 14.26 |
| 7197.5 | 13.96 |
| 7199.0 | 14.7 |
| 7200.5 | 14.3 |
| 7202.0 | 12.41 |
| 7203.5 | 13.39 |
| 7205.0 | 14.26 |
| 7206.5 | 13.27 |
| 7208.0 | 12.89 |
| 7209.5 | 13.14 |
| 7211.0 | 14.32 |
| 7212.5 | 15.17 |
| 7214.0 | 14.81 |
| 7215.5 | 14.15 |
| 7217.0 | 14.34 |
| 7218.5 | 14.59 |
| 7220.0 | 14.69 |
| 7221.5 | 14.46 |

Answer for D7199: 14.7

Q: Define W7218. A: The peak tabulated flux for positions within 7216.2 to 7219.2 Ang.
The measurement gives 14.59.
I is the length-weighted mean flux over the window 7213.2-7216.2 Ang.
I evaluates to 14.5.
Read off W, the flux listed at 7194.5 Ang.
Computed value 14.16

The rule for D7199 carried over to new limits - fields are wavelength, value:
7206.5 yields 13.27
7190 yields 13.64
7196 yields 14.26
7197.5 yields 13.96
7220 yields 14.69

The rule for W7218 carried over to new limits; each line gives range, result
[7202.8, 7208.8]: 14.26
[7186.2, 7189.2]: 12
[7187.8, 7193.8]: 14.54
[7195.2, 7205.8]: 14.7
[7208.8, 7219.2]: 15.17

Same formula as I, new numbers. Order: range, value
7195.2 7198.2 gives 14.1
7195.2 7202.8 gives 13.9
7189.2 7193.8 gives 13.9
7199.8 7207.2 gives 13.5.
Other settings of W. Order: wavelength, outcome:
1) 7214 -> 14.81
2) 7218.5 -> 14.59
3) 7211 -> 14.32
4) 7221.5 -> 14.46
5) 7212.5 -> 15.17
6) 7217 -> 14.34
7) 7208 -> 12.89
